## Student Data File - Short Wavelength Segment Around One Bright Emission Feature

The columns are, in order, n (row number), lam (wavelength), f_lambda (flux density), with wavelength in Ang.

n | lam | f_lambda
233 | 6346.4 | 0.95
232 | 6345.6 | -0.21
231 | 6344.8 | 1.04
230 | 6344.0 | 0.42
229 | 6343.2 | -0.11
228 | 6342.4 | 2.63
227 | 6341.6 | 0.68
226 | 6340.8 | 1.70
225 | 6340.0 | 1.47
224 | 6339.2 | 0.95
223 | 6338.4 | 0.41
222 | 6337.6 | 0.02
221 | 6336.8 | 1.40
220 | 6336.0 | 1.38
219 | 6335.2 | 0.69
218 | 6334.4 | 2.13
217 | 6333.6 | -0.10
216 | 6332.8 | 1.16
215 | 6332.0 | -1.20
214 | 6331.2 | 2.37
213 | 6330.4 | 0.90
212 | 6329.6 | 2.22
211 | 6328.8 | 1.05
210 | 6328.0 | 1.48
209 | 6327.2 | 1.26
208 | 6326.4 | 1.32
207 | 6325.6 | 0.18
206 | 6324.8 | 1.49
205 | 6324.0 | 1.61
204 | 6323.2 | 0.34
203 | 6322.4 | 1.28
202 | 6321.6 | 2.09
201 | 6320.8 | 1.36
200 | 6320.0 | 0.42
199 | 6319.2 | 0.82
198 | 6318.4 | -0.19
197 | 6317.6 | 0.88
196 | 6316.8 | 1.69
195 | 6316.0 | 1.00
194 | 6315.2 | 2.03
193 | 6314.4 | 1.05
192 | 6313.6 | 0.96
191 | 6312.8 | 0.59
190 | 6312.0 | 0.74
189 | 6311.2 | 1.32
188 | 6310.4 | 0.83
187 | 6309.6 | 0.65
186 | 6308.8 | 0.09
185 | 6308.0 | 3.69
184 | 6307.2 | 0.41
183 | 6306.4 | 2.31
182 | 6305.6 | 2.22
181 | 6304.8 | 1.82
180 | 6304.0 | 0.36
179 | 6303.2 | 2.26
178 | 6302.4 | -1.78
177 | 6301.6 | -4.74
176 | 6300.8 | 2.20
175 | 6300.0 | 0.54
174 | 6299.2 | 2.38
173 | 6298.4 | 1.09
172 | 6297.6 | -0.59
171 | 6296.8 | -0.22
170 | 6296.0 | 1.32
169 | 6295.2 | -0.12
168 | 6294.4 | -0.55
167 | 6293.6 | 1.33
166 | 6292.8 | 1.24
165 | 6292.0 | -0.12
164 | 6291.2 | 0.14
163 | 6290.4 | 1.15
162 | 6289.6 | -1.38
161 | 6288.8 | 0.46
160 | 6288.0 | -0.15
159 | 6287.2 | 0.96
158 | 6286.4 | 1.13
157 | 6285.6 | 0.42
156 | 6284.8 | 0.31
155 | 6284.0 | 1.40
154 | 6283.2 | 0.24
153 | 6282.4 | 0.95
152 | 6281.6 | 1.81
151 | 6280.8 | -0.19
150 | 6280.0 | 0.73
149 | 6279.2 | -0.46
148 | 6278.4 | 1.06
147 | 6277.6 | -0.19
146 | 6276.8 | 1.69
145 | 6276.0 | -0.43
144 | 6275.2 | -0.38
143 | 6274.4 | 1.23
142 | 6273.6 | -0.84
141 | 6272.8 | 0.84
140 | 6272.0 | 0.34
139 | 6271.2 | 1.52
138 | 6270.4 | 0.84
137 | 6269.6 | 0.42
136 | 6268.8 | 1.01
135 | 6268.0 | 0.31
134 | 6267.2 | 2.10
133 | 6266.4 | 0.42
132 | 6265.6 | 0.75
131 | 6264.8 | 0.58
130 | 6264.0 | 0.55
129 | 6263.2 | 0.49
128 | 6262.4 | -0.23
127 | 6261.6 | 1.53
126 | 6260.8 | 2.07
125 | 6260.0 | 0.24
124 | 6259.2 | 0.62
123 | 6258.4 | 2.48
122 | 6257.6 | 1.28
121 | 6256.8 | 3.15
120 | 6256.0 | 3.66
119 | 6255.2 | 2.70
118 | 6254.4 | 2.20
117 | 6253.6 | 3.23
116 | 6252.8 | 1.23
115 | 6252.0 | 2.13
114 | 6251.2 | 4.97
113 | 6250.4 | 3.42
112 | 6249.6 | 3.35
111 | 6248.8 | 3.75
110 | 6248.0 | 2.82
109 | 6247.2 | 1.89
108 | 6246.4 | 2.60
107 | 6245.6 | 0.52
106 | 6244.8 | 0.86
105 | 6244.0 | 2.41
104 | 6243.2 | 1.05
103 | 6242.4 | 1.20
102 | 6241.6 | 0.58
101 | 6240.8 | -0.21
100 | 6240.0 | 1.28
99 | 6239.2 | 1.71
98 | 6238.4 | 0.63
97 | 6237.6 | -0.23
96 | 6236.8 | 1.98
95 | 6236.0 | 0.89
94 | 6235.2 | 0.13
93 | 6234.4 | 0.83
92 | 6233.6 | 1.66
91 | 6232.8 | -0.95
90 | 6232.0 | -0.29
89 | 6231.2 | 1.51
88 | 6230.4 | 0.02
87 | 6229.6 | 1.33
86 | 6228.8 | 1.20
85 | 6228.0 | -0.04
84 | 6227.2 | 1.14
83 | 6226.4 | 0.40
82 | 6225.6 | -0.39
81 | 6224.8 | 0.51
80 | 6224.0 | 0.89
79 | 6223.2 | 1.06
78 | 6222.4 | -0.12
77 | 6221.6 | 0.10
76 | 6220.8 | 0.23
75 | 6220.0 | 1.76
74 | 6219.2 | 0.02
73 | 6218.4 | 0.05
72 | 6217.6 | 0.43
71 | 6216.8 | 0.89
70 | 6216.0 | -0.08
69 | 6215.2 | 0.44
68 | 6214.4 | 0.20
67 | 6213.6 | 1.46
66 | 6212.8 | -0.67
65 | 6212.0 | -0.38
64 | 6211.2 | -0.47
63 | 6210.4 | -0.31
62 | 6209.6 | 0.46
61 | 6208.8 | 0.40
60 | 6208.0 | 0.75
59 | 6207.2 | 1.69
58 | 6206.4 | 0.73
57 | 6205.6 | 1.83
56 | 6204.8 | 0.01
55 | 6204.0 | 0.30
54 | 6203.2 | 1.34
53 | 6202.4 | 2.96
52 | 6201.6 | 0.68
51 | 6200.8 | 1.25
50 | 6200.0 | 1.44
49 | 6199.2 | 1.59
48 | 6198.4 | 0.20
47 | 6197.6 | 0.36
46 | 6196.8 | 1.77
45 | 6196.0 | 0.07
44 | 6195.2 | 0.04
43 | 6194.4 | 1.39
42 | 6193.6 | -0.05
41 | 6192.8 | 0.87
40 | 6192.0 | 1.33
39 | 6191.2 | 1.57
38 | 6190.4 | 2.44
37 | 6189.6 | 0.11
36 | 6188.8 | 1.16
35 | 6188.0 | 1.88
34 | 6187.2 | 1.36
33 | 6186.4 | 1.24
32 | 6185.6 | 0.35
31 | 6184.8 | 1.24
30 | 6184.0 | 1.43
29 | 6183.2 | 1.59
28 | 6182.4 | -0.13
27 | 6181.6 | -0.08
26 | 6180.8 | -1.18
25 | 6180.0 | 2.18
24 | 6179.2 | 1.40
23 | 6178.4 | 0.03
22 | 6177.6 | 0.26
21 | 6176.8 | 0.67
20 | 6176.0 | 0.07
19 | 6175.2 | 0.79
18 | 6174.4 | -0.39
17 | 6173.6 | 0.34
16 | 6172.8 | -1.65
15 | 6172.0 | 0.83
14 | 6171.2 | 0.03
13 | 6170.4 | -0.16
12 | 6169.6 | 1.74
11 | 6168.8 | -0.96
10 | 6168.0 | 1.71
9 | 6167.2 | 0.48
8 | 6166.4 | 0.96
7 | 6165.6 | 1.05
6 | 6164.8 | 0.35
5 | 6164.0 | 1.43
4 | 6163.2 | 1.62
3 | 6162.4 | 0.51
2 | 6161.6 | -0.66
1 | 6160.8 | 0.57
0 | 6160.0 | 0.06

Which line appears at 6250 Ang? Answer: [O II]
